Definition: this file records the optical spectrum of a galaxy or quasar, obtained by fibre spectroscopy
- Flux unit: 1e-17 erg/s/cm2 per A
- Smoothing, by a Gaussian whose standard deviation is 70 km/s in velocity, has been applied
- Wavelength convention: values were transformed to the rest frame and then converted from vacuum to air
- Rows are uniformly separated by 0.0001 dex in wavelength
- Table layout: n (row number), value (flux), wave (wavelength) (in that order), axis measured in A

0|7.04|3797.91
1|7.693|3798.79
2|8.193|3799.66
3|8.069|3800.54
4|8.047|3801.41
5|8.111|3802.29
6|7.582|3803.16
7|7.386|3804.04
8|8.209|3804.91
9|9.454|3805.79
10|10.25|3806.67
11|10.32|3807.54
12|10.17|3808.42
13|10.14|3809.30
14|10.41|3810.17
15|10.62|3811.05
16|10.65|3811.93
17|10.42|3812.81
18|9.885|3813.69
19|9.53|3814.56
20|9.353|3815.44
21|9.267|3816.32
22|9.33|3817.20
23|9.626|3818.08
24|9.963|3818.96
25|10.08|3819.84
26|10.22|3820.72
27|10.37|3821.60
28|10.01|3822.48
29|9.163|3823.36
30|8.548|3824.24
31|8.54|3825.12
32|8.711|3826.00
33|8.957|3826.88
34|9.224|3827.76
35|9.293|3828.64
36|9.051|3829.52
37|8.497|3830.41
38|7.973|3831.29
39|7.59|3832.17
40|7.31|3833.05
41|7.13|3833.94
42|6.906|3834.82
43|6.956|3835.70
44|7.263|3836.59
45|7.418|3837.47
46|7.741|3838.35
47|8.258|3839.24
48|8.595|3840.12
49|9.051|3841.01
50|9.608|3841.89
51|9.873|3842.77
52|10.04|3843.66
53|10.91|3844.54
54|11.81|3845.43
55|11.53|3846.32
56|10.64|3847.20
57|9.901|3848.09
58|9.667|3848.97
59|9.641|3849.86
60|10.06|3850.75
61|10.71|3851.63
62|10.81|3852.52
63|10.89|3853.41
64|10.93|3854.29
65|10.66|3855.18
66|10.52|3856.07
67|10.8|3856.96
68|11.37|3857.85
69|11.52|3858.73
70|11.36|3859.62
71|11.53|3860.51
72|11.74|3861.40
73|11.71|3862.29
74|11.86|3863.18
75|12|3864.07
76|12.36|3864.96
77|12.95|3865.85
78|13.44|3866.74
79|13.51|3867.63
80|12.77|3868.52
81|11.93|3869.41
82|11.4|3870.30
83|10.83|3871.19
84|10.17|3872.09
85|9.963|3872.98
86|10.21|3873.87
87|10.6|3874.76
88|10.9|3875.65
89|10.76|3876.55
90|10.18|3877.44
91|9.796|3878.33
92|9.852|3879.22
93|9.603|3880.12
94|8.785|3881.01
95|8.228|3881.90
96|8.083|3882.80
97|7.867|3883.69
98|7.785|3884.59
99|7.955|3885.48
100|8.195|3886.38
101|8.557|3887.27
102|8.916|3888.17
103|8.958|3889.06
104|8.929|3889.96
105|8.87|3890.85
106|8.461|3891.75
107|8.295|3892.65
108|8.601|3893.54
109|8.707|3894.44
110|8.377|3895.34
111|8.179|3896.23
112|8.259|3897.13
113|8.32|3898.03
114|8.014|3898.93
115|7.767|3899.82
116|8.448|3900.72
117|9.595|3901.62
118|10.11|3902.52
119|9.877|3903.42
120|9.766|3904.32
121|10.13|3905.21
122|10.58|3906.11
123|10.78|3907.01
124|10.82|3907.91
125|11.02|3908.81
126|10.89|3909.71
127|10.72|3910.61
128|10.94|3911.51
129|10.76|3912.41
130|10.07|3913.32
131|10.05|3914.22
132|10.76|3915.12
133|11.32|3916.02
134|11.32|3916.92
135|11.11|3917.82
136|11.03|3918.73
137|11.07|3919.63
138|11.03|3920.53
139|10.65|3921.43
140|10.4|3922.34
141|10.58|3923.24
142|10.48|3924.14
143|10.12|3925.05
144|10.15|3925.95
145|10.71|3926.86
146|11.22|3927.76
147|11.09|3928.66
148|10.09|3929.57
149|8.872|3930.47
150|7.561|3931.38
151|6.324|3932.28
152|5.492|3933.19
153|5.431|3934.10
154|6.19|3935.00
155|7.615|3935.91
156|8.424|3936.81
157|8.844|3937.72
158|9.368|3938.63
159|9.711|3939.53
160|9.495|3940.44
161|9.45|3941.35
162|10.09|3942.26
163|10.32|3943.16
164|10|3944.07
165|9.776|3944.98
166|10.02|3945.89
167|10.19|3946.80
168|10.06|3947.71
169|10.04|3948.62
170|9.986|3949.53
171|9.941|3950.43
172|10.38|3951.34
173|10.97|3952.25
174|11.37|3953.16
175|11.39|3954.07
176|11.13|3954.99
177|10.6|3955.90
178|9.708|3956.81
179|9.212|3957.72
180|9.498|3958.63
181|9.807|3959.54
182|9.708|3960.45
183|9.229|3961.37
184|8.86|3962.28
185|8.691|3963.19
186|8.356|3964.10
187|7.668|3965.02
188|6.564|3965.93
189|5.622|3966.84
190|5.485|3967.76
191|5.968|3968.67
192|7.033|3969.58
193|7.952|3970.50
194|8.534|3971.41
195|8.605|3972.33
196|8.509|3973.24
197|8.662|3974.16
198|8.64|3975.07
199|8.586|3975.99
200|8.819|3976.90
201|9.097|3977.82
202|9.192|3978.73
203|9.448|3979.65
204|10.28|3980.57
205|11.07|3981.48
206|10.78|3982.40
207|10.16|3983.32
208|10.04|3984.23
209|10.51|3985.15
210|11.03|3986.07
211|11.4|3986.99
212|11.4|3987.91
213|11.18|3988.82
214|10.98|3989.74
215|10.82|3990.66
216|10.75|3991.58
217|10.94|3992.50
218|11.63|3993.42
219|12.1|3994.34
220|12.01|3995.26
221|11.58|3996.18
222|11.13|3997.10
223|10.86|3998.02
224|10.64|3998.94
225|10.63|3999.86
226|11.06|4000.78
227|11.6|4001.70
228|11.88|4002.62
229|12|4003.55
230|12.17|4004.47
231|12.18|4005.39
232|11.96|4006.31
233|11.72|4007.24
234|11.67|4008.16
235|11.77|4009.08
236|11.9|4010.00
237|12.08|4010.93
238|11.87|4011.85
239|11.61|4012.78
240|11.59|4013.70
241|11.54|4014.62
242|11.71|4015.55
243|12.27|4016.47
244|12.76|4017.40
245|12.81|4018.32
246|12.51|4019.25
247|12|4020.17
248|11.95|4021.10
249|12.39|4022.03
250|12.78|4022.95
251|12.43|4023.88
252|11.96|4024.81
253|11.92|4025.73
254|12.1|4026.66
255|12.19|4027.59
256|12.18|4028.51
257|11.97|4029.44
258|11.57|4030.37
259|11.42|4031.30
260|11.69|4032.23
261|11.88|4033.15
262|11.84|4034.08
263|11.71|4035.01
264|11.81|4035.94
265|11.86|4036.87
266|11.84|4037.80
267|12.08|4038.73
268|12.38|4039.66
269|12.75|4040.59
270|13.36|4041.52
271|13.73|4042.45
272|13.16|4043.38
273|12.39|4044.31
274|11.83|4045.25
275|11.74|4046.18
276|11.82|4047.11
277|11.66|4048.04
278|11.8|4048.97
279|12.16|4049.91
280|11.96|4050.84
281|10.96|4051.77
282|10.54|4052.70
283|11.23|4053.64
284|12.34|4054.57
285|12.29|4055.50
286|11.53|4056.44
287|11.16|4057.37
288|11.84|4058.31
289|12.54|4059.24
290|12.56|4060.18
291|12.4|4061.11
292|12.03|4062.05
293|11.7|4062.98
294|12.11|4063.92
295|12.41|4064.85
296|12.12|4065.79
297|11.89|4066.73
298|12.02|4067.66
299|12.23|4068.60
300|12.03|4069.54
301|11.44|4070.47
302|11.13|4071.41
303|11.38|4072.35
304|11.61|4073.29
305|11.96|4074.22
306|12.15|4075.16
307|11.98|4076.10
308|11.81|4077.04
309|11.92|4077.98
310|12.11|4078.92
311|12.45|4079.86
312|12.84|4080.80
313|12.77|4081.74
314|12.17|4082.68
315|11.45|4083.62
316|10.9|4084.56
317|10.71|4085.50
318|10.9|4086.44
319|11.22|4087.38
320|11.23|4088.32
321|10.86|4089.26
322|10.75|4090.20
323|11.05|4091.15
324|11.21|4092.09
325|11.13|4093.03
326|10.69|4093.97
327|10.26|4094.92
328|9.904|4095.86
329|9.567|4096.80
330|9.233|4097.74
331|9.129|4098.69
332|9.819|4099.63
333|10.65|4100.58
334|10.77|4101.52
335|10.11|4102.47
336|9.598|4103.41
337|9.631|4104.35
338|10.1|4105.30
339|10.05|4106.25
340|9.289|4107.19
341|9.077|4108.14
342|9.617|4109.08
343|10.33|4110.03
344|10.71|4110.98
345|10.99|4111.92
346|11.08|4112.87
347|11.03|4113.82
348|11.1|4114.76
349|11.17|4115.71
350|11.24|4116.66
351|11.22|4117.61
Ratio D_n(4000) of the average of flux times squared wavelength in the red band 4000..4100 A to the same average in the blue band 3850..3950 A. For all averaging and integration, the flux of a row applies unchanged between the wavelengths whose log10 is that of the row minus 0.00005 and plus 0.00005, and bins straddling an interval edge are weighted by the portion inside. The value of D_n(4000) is 1.28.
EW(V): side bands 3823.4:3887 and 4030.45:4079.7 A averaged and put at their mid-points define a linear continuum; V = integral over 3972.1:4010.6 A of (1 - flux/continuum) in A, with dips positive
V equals 1.9 A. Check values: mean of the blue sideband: 9.9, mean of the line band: 10.8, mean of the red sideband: 12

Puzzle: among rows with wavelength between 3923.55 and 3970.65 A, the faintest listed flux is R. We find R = 5.431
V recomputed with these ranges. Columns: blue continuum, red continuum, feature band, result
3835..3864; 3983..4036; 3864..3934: 4.9 A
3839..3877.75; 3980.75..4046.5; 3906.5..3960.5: 6.6 A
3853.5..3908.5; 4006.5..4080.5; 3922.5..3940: 2.9 A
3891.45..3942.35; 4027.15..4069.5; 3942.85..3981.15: 4.5 A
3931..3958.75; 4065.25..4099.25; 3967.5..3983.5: 1.7 A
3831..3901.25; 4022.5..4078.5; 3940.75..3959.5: 1.0 A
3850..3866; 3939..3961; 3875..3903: 5.3 A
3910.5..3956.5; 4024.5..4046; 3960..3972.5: 3.4 A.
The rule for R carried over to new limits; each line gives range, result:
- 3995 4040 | 10.63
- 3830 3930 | 6.906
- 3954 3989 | 5.485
